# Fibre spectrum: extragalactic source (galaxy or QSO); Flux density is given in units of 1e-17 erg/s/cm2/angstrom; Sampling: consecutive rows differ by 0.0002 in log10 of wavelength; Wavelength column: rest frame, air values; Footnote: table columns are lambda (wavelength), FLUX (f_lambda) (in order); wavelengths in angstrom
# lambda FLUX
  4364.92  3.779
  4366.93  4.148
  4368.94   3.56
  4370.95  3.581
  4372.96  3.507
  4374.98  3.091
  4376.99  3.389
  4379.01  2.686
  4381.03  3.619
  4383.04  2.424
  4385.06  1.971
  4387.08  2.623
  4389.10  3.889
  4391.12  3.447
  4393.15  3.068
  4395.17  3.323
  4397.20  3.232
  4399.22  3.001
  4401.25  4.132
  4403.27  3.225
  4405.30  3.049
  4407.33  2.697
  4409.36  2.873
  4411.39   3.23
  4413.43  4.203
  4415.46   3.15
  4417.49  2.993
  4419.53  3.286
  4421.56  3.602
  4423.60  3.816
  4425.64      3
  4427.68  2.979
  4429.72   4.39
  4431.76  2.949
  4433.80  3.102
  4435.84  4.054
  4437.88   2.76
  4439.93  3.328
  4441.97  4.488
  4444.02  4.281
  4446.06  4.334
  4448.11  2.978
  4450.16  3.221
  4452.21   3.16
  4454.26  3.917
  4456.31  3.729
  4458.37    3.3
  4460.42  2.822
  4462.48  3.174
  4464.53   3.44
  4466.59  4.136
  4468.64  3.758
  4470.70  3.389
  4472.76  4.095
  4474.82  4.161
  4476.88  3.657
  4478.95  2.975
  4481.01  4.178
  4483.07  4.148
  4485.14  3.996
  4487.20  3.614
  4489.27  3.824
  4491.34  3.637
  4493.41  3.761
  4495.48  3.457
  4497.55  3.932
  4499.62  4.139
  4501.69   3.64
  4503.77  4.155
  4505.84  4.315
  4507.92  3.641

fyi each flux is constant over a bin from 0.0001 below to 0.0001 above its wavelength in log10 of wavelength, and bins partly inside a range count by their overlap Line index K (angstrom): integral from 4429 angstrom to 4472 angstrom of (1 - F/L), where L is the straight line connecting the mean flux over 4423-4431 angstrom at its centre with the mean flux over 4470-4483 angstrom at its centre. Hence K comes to 0.98 angstrom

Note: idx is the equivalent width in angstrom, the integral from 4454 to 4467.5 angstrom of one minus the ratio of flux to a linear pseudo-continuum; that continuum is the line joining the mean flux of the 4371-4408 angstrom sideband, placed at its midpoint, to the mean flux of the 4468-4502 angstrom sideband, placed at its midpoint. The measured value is 0.6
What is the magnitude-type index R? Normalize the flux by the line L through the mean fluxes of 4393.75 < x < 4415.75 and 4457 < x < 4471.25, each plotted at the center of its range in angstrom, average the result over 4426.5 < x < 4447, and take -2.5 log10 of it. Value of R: -0.09 mag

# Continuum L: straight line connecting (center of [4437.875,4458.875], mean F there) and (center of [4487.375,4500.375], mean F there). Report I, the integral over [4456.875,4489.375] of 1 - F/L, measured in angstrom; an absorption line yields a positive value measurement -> 0.4 angstrom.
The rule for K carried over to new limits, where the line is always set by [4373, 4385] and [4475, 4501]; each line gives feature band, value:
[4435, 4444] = -0.7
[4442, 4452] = -0.7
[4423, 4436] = -0.2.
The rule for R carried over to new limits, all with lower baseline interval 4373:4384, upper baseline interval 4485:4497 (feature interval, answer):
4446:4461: 0.03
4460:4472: 0.02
